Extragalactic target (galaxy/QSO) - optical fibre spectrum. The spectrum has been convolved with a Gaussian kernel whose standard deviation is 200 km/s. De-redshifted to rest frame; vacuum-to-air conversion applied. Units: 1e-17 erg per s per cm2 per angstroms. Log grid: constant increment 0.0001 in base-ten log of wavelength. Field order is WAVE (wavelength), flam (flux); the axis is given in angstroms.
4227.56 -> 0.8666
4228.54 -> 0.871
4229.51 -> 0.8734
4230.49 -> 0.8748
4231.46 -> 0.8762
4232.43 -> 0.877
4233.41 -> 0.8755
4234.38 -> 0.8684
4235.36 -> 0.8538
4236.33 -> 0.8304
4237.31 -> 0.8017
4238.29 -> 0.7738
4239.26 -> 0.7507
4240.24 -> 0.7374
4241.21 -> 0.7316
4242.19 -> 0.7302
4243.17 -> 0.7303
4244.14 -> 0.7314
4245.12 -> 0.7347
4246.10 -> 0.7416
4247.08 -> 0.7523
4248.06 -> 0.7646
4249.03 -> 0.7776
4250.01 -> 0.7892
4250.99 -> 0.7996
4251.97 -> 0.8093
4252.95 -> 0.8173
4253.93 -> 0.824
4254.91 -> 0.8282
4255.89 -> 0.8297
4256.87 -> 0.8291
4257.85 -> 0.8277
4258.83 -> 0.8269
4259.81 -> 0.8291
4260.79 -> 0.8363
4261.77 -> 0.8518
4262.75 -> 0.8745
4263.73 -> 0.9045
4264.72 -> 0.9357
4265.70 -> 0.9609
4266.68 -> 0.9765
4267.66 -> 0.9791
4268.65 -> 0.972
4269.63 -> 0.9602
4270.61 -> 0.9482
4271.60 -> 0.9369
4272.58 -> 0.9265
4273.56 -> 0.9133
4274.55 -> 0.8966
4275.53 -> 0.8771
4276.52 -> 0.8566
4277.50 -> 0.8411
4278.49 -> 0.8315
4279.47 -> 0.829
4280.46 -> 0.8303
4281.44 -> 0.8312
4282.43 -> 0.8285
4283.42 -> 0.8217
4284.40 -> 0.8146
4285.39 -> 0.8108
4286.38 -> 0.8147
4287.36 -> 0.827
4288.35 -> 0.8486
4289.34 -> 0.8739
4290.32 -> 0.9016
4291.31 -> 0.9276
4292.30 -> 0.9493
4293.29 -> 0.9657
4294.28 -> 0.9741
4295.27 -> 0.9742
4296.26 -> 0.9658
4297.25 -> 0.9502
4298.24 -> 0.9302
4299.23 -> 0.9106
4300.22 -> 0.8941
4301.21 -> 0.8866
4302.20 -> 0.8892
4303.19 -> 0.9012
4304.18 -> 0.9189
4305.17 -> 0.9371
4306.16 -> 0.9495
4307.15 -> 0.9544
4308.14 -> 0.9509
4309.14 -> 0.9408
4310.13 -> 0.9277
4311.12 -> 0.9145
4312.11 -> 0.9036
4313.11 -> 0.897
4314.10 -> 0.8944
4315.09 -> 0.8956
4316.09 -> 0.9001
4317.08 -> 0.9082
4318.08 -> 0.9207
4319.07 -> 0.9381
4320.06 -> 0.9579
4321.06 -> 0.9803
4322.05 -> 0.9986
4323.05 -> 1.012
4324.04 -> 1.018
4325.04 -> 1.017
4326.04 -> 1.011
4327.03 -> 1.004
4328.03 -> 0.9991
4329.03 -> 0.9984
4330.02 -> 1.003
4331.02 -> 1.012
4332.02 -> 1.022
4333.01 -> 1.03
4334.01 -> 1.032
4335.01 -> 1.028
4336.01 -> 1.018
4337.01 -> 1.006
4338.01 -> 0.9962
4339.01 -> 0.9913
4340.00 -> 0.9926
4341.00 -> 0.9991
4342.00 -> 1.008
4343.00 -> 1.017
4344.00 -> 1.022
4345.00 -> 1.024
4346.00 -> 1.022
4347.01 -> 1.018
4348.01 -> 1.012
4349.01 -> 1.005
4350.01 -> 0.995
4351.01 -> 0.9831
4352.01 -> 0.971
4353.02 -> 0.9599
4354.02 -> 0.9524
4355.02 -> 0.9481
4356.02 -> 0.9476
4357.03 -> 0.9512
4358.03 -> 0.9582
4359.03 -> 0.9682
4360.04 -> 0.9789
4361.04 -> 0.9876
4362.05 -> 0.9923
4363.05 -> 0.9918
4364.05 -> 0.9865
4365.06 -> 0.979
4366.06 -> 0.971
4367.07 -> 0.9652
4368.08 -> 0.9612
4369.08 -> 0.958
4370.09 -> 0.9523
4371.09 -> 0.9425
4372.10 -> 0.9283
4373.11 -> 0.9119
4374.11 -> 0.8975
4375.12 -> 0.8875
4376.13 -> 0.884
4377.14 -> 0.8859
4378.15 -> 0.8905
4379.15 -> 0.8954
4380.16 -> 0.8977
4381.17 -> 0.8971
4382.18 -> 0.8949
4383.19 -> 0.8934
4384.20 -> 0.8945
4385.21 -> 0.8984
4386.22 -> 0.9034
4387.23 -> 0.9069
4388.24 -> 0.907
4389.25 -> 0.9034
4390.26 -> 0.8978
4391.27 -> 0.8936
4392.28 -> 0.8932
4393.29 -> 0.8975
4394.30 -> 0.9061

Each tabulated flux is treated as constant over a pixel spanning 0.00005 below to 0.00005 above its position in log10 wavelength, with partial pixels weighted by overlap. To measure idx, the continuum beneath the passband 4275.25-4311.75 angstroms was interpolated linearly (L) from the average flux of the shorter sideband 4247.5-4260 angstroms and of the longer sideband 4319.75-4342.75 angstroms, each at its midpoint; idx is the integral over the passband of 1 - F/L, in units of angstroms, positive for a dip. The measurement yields 0.73 angstroms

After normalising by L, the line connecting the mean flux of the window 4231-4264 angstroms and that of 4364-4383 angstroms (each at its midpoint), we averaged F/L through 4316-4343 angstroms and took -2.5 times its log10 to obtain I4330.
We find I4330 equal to -0.130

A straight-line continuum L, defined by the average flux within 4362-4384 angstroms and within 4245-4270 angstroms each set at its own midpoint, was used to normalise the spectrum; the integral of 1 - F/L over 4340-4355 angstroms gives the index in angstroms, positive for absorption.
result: -1.4 angstroms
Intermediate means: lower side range 0.849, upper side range 0.928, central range 0.997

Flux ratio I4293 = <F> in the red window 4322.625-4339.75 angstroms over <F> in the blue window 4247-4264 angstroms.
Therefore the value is 1.23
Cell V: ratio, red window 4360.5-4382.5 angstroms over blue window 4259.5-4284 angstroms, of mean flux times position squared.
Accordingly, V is 1.1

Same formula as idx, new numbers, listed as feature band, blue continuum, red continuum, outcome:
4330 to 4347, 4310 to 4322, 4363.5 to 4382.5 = -1.6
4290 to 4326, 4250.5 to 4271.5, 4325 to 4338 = 1.1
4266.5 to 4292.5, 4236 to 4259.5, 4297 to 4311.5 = -0.6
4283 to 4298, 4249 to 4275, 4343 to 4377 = 0.1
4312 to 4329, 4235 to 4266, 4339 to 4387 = -1.1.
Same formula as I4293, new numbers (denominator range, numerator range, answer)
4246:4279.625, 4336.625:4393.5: 1.10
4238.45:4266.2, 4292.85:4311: 1.16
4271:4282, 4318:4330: 1.14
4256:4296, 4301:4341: 1.09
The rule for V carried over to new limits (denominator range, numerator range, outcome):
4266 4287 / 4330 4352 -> 1.18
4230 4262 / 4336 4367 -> 1.29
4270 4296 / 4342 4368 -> 1.16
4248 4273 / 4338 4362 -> 1.18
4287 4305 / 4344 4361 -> 1.10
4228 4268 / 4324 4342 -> 1.27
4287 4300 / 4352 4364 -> 1.08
